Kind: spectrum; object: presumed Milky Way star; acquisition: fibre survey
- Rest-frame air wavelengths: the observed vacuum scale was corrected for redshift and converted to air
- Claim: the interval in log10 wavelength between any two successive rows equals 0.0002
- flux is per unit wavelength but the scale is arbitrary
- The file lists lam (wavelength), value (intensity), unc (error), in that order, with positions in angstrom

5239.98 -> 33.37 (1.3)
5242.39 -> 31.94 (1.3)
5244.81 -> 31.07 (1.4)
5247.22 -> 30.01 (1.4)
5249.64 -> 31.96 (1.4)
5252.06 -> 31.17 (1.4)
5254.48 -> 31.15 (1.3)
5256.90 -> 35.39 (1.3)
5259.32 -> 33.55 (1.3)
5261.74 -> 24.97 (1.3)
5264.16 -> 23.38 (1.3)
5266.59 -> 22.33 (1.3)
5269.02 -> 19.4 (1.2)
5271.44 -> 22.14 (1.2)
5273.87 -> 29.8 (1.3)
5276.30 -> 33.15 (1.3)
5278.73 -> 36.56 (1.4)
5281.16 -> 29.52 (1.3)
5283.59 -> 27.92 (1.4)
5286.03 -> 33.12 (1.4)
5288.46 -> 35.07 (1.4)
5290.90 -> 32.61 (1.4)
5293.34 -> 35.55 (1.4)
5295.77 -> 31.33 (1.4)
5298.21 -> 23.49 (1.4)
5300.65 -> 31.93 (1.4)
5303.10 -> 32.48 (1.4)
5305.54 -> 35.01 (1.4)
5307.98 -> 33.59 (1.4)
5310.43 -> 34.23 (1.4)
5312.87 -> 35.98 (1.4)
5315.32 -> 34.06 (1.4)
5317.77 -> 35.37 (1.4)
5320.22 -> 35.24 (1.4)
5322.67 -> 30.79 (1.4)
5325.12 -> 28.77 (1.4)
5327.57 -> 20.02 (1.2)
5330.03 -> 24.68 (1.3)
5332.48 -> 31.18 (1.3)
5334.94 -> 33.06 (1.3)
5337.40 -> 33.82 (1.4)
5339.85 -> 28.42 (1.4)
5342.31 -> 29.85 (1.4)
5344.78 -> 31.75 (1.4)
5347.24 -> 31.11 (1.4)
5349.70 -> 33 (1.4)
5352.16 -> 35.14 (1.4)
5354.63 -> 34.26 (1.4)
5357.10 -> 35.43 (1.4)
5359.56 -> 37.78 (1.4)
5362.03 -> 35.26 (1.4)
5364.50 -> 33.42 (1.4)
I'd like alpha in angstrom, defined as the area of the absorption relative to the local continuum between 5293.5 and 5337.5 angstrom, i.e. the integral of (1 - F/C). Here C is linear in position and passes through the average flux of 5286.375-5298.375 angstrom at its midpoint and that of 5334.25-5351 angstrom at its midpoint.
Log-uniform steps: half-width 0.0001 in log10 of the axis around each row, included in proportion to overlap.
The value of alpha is 0.8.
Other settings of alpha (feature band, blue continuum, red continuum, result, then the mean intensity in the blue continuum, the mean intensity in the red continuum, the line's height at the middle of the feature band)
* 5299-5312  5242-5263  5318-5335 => -1.50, 31.2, 29.2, 29.8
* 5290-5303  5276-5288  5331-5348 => 0.35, 32.2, 31.2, 31.9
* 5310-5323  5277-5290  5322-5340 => -1.99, 32.5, 28.8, 29.9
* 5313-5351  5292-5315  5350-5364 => 3.52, 32.7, 35.3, 34.1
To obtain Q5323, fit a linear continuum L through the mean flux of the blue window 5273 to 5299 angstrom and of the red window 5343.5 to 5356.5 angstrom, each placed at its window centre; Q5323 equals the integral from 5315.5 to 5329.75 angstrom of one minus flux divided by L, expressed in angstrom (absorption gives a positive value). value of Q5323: 1.1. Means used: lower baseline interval 31.8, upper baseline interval 33.1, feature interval 30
